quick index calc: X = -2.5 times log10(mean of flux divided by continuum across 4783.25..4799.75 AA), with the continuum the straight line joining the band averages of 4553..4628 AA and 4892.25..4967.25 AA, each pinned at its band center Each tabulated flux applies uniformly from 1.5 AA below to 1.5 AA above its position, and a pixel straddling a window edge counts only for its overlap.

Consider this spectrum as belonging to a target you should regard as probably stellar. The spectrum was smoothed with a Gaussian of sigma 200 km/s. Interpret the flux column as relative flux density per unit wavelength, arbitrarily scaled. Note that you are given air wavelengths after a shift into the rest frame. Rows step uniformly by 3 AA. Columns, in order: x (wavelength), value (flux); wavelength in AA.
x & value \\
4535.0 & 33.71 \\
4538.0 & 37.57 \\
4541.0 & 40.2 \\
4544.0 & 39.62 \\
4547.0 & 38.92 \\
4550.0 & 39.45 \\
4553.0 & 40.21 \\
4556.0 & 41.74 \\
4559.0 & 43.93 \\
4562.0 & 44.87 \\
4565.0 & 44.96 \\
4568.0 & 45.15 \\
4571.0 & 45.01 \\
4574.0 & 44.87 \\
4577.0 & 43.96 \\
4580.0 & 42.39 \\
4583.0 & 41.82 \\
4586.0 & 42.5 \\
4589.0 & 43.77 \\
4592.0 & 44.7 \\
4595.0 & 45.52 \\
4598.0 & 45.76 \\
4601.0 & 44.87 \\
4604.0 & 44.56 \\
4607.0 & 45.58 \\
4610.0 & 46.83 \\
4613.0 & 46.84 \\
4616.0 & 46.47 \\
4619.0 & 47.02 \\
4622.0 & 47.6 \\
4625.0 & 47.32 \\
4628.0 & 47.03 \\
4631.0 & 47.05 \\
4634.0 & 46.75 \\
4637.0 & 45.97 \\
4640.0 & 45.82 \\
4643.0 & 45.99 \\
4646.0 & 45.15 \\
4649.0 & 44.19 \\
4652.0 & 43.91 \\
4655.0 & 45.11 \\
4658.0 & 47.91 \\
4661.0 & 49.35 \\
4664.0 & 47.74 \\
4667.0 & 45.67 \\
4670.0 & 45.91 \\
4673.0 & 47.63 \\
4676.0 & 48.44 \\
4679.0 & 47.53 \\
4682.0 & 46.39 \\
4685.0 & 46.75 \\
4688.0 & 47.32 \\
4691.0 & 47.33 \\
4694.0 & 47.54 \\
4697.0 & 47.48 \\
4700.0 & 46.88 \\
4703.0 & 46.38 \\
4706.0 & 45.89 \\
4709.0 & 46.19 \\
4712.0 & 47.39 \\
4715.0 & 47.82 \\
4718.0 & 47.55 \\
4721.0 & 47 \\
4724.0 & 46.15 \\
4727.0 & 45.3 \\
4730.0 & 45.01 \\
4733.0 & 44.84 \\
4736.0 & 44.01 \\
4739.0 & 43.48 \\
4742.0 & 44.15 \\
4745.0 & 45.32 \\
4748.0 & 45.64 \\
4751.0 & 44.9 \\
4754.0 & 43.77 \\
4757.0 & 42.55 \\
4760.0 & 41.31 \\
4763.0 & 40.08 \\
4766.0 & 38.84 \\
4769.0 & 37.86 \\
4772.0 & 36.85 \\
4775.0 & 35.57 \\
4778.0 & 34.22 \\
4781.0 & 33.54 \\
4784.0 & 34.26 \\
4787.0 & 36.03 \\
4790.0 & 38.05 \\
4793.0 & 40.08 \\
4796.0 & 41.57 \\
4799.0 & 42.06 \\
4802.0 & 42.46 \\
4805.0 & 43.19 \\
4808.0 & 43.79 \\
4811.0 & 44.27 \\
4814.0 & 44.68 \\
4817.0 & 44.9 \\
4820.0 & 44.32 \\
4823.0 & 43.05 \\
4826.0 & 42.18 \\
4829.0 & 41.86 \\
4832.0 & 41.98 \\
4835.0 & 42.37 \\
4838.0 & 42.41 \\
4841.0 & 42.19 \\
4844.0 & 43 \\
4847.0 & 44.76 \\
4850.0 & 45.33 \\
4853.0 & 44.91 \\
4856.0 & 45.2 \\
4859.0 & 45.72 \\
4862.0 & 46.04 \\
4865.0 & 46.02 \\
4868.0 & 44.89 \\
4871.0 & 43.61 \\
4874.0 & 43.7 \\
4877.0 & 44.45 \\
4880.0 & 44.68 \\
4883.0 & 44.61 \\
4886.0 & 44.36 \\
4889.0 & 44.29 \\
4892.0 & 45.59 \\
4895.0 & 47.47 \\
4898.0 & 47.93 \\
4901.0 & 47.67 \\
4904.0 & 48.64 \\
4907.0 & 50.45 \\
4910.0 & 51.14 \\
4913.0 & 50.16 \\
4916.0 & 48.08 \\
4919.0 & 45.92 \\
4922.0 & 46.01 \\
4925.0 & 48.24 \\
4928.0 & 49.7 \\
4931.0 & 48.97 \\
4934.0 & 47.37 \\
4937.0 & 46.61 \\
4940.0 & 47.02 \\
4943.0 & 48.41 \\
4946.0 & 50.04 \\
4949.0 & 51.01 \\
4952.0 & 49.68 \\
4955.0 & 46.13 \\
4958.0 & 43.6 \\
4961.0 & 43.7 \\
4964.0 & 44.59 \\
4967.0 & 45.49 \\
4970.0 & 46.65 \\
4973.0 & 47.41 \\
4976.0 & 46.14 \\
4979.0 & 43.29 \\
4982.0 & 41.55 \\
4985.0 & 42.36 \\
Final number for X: 0.20 mag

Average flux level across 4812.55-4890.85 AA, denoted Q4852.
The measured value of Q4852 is 44.1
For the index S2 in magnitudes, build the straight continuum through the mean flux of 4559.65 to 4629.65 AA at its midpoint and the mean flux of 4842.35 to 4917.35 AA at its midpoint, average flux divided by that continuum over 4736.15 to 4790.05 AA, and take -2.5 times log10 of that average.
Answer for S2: 0.15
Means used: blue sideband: 45.2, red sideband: 46.1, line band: 40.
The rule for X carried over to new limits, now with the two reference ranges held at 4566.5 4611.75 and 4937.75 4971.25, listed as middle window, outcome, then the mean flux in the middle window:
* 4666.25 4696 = -0.047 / 47.1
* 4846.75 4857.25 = 0.028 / 45.1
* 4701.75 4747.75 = -0.009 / 45.8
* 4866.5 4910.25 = 0.009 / 46.1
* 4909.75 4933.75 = -0.037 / 48.3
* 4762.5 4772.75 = 0.190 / 38.4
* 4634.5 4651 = -0.014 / 45.5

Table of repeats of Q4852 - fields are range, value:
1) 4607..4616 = 46.6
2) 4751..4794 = 38.3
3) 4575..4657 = 45.4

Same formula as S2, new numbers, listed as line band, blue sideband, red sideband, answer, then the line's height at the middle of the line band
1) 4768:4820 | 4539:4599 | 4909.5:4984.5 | 0.142 mag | 45.3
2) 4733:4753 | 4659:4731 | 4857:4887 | 0.043 mag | 46.4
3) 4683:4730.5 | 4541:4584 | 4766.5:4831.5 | -0.139 mag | 41.1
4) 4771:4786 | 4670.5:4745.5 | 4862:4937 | 0.314 mag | 46.6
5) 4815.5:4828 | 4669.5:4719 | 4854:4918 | 0.074 mag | 46.6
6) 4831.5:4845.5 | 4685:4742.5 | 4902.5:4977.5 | 0.112 mag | 47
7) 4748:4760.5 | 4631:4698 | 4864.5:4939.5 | 0.075 mag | 46.7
